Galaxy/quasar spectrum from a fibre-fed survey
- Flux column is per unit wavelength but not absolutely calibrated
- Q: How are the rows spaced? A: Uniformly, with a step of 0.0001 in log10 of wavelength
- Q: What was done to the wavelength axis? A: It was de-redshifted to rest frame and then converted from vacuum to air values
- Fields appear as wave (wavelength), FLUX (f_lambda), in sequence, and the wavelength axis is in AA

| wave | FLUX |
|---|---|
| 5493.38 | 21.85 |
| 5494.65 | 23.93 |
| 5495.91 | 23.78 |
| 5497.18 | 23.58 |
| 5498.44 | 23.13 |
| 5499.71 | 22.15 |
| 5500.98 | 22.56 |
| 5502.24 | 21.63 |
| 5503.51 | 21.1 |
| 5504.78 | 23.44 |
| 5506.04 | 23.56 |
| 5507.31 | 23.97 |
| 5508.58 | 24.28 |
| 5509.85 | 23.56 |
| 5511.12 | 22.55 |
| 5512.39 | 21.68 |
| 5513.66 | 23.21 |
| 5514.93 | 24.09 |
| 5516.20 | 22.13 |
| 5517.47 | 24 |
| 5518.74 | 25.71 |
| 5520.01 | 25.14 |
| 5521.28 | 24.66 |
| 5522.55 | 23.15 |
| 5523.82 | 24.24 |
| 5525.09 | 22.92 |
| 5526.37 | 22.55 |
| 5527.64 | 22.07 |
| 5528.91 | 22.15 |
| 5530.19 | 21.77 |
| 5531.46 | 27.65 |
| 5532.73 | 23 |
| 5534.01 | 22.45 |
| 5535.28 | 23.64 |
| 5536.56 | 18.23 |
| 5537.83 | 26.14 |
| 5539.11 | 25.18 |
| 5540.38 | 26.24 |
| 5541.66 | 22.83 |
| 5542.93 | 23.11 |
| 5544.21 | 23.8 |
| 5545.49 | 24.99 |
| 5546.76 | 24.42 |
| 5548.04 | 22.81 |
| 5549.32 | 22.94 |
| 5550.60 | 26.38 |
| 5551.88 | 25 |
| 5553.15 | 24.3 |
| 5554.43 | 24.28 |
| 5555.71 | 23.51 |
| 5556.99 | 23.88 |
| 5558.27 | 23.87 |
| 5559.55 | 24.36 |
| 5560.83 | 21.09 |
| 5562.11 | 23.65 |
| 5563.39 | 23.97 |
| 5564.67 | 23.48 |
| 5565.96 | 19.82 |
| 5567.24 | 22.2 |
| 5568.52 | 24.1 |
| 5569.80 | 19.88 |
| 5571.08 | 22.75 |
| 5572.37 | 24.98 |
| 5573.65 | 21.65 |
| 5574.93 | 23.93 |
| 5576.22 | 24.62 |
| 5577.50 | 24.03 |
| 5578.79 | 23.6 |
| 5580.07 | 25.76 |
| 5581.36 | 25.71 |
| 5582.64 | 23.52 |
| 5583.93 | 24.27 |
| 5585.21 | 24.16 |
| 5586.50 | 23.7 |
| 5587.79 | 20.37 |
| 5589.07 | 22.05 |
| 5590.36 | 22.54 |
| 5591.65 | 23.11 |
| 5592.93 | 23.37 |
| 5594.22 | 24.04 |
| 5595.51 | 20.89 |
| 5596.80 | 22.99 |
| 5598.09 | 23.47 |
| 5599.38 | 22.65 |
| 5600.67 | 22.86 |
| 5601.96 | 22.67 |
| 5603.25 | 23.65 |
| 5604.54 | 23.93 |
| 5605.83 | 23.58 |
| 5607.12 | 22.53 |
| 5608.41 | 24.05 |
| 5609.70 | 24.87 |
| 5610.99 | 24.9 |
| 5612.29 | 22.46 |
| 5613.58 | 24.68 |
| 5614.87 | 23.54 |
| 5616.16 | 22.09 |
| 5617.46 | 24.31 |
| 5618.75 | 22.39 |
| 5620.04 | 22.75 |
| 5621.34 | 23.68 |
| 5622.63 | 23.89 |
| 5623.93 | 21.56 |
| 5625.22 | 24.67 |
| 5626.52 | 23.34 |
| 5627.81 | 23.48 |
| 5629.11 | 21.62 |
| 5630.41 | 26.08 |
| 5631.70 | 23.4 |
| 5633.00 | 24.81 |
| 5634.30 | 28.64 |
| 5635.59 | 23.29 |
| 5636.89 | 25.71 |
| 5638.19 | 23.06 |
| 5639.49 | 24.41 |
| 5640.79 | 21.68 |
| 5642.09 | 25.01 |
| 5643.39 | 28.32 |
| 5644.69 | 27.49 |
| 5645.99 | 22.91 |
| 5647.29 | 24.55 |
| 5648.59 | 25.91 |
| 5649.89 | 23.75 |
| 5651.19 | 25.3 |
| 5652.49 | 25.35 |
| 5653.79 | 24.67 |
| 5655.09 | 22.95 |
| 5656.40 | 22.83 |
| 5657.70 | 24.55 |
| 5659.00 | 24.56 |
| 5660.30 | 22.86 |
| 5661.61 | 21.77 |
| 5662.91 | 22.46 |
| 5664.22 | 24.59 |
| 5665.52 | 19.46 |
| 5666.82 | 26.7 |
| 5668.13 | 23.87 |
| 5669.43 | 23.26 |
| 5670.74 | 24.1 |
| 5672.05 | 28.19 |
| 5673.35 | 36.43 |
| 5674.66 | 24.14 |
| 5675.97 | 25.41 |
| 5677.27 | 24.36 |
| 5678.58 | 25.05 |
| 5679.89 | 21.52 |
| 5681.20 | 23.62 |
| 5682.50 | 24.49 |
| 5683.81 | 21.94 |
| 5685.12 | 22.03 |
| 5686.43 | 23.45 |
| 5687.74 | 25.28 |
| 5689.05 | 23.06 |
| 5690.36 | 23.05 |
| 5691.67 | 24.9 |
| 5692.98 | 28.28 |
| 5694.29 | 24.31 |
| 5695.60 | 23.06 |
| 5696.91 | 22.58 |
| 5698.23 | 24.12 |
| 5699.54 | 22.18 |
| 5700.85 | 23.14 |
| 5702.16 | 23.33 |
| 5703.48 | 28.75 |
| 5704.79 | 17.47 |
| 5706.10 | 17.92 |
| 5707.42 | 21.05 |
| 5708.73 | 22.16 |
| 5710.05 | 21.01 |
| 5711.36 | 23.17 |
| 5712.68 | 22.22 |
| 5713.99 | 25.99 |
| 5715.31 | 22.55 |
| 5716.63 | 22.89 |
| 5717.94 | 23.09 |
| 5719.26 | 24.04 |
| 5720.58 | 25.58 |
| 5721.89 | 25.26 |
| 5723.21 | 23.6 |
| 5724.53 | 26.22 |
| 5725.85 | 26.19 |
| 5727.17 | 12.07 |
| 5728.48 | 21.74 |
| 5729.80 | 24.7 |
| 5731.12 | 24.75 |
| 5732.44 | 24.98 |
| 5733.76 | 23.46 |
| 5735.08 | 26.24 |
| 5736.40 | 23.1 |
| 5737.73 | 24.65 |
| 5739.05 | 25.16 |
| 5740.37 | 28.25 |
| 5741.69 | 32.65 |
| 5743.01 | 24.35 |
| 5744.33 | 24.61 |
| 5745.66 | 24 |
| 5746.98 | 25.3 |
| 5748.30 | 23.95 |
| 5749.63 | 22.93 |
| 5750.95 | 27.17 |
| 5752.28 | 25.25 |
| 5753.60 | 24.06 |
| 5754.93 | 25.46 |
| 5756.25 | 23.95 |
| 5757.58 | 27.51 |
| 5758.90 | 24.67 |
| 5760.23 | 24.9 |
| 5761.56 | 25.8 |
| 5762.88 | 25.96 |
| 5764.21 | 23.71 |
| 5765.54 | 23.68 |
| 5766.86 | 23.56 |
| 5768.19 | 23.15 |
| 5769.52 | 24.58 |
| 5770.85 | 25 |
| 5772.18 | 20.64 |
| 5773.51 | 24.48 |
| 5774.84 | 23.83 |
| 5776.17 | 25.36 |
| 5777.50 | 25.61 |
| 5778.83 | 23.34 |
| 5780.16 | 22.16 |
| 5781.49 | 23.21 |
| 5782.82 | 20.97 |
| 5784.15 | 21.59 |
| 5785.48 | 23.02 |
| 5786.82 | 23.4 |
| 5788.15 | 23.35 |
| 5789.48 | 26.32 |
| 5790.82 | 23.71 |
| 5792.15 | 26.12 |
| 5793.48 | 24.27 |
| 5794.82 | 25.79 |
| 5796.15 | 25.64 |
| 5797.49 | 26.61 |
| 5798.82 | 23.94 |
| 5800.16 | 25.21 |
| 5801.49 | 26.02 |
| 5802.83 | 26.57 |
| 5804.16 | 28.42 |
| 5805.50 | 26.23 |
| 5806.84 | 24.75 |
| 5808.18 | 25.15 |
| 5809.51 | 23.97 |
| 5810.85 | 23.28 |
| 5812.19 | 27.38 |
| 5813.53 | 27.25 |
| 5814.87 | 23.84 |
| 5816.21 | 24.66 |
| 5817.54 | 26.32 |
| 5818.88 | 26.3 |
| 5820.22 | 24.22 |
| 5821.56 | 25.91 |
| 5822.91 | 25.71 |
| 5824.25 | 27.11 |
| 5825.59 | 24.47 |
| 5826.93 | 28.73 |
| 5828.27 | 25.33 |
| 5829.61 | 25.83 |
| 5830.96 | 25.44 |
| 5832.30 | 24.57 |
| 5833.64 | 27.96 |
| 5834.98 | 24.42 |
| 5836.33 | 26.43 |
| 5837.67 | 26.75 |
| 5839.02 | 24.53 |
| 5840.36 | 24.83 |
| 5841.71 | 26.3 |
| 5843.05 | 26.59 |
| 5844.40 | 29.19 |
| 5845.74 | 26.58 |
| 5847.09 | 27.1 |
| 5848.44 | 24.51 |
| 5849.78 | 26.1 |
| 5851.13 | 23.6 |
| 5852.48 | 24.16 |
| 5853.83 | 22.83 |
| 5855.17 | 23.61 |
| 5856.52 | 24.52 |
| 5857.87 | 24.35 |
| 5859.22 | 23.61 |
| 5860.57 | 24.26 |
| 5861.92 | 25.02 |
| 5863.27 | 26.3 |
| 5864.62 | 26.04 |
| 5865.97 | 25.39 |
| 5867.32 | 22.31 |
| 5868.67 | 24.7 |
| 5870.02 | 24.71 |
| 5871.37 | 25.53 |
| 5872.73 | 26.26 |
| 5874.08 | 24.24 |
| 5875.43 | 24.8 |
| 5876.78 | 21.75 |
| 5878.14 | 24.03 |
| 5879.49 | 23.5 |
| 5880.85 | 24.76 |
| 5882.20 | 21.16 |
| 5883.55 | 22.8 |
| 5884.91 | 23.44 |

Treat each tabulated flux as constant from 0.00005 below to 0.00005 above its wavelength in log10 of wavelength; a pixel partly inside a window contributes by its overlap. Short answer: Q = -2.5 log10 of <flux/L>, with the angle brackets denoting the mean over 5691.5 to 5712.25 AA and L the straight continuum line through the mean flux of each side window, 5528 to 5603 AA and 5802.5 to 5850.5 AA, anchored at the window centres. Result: 0.08 mag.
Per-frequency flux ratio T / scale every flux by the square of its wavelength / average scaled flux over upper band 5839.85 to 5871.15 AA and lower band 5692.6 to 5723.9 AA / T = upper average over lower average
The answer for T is 1.14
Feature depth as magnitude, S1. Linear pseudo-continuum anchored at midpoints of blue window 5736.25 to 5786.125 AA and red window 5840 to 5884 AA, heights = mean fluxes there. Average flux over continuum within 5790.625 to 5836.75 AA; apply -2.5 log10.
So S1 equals -0.04 mag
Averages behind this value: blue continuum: 24.5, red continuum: 24.7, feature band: 25.7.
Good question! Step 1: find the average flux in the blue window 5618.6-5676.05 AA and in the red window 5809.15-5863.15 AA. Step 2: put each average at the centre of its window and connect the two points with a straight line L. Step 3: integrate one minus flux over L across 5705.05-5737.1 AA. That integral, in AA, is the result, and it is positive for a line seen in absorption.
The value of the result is 2.36 AA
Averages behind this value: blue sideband 24.4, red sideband 25.5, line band 23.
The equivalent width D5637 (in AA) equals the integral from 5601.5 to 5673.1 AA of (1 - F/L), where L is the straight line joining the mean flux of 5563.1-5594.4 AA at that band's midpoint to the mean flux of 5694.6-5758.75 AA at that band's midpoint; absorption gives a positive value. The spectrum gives -1.8 AA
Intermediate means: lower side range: 23.2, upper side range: 23.9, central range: 24.1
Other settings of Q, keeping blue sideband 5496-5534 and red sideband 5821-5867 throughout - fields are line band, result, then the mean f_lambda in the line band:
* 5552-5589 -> 0.011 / 23.4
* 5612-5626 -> 0.032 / 23.3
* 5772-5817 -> 0.023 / 24.6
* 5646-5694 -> -0.003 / 24.4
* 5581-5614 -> 0.024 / 23.3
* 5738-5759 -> -0.032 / 25.6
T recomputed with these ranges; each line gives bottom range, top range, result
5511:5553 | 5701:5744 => 1.07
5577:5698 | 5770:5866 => 1.11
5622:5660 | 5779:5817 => 1.07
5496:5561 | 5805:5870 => 1.20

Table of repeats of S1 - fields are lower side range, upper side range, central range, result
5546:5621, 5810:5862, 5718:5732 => 0.051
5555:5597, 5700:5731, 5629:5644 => -0.078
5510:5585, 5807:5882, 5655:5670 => 0.040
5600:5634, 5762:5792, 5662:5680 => -0.062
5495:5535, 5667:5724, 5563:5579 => 0.024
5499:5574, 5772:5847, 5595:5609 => 0.036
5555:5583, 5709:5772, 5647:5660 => -0.025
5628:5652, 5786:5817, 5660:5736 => 0.056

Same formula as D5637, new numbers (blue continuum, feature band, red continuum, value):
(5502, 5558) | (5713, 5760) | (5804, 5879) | 0.31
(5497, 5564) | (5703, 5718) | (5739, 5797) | 1.29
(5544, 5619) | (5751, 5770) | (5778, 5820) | -0.19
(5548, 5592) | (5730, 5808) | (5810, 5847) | 1.76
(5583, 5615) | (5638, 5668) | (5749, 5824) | -0.59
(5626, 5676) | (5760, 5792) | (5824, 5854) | 2.01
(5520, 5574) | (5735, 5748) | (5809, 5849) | -0.33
